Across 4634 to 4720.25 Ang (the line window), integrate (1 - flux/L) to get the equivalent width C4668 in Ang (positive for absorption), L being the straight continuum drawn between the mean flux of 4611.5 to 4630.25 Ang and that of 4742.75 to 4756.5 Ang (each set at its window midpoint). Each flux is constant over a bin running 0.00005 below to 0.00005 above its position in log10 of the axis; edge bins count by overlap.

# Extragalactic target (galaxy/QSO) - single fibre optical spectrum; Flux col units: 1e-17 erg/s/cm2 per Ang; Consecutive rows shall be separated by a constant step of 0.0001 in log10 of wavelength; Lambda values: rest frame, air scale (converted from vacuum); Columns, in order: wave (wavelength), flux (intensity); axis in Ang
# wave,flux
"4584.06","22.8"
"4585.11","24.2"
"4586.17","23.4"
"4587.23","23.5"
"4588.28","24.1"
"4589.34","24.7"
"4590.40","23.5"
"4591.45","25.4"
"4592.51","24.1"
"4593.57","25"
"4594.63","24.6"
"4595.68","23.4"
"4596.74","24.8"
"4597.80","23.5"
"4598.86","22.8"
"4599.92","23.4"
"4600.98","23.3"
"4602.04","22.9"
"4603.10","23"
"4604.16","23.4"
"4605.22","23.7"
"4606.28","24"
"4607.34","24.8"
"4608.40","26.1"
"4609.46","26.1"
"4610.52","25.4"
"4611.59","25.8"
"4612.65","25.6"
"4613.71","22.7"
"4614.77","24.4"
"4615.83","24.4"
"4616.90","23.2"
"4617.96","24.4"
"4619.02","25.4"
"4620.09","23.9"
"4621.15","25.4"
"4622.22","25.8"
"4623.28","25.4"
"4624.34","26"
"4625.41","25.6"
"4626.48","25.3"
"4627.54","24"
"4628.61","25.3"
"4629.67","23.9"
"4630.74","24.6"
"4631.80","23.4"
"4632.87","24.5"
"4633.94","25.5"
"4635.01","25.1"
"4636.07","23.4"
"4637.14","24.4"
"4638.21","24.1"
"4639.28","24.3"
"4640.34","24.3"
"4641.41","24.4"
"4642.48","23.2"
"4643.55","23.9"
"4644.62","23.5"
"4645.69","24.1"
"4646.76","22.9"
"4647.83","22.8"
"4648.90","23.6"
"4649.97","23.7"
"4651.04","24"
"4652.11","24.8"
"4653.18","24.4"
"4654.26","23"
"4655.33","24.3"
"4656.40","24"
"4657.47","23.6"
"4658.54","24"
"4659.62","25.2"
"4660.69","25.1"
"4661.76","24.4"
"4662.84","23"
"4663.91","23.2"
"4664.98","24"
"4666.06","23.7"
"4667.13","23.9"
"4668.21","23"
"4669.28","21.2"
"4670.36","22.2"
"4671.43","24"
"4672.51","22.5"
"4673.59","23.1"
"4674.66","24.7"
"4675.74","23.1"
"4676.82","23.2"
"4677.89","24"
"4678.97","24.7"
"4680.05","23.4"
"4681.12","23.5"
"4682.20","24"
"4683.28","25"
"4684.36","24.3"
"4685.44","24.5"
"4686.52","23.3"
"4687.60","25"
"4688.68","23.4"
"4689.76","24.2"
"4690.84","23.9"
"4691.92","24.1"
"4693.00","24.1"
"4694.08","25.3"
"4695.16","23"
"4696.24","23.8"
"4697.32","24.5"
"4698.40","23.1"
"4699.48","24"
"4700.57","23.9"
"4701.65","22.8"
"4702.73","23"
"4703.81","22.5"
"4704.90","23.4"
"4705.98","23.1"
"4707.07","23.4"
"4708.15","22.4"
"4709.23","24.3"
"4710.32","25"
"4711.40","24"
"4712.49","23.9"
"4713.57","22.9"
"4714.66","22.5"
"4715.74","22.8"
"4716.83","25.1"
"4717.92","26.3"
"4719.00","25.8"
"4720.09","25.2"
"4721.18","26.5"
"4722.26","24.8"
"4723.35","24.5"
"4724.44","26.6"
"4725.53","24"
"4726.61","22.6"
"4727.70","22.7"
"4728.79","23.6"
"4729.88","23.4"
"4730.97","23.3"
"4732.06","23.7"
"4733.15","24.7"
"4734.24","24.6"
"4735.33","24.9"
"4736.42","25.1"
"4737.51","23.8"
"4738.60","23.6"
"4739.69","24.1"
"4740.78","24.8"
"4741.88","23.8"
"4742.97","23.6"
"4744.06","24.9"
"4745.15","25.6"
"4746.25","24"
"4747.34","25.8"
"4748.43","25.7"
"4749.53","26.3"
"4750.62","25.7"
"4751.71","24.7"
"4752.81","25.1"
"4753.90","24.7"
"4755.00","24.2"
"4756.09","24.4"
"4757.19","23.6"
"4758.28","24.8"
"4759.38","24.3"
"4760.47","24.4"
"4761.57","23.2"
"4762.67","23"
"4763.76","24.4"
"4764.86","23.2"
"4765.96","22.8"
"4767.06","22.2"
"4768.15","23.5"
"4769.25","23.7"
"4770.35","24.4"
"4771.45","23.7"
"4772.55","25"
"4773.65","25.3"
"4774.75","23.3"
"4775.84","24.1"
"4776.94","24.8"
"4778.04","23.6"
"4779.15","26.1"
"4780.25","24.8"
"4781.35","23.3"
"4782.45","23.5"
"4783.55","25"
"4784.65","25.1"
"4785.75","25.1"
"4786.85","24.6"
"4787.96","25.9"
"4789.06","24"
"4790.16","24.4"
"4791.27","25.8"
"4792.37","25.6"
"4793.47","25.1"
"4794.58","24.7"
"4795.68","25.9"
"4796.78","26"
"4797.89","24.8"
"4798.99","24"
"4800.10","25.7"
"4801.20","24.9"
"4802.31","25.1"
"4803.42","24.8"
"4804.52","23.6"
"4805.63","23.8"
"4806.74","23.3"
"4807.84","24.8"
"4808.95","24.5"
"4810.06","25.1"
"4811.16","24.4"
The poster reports 3.6 Ang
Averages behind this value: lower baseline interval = 24.8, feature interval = 23.8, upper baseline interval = 25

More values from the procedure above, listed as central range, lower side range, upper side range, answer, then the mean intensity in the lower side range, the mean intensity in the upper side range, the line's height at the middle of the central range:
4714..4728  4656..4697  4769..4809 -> -0.26 Ang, 23.8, 24.7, 24.1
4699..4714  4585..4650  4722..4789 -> 0.51 Ang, 24.3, 24.3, 24.3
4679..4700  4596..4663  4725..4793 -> 0.22 Ang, 24.3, 24.3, 24.3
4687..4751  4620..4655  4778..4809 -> 0.96 Ang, 24.3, 24.8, 24.6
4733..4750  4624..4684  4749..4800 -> -0.25 Ang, 24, 24.5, 24.3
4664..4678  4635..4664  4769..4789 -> 0.46 Ang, 23.9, 24.5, 24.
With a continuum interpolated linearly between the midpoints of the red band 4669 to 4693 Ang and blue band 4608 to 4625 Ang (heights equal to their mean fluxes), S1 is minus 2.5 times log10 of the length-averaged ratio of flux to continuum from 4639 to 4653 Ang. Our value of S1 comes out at 0.026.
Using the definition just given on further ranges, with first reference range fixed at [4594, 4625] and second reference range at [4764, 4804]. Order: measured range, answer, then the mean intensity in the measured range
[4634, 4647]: 0.017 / 24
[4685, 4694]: 0.016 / 24.1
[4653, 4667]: 0.021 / 24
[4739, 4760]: -0.009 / 24.7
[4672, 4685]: 0.030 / 23.8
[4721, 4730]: 0.010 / 24.3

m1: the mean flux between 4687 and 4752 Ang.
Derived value 24.2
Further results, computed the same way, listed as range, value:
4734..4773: 24.3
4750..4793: 24.4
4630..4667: 24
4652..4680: 23.7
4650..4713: 23.8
